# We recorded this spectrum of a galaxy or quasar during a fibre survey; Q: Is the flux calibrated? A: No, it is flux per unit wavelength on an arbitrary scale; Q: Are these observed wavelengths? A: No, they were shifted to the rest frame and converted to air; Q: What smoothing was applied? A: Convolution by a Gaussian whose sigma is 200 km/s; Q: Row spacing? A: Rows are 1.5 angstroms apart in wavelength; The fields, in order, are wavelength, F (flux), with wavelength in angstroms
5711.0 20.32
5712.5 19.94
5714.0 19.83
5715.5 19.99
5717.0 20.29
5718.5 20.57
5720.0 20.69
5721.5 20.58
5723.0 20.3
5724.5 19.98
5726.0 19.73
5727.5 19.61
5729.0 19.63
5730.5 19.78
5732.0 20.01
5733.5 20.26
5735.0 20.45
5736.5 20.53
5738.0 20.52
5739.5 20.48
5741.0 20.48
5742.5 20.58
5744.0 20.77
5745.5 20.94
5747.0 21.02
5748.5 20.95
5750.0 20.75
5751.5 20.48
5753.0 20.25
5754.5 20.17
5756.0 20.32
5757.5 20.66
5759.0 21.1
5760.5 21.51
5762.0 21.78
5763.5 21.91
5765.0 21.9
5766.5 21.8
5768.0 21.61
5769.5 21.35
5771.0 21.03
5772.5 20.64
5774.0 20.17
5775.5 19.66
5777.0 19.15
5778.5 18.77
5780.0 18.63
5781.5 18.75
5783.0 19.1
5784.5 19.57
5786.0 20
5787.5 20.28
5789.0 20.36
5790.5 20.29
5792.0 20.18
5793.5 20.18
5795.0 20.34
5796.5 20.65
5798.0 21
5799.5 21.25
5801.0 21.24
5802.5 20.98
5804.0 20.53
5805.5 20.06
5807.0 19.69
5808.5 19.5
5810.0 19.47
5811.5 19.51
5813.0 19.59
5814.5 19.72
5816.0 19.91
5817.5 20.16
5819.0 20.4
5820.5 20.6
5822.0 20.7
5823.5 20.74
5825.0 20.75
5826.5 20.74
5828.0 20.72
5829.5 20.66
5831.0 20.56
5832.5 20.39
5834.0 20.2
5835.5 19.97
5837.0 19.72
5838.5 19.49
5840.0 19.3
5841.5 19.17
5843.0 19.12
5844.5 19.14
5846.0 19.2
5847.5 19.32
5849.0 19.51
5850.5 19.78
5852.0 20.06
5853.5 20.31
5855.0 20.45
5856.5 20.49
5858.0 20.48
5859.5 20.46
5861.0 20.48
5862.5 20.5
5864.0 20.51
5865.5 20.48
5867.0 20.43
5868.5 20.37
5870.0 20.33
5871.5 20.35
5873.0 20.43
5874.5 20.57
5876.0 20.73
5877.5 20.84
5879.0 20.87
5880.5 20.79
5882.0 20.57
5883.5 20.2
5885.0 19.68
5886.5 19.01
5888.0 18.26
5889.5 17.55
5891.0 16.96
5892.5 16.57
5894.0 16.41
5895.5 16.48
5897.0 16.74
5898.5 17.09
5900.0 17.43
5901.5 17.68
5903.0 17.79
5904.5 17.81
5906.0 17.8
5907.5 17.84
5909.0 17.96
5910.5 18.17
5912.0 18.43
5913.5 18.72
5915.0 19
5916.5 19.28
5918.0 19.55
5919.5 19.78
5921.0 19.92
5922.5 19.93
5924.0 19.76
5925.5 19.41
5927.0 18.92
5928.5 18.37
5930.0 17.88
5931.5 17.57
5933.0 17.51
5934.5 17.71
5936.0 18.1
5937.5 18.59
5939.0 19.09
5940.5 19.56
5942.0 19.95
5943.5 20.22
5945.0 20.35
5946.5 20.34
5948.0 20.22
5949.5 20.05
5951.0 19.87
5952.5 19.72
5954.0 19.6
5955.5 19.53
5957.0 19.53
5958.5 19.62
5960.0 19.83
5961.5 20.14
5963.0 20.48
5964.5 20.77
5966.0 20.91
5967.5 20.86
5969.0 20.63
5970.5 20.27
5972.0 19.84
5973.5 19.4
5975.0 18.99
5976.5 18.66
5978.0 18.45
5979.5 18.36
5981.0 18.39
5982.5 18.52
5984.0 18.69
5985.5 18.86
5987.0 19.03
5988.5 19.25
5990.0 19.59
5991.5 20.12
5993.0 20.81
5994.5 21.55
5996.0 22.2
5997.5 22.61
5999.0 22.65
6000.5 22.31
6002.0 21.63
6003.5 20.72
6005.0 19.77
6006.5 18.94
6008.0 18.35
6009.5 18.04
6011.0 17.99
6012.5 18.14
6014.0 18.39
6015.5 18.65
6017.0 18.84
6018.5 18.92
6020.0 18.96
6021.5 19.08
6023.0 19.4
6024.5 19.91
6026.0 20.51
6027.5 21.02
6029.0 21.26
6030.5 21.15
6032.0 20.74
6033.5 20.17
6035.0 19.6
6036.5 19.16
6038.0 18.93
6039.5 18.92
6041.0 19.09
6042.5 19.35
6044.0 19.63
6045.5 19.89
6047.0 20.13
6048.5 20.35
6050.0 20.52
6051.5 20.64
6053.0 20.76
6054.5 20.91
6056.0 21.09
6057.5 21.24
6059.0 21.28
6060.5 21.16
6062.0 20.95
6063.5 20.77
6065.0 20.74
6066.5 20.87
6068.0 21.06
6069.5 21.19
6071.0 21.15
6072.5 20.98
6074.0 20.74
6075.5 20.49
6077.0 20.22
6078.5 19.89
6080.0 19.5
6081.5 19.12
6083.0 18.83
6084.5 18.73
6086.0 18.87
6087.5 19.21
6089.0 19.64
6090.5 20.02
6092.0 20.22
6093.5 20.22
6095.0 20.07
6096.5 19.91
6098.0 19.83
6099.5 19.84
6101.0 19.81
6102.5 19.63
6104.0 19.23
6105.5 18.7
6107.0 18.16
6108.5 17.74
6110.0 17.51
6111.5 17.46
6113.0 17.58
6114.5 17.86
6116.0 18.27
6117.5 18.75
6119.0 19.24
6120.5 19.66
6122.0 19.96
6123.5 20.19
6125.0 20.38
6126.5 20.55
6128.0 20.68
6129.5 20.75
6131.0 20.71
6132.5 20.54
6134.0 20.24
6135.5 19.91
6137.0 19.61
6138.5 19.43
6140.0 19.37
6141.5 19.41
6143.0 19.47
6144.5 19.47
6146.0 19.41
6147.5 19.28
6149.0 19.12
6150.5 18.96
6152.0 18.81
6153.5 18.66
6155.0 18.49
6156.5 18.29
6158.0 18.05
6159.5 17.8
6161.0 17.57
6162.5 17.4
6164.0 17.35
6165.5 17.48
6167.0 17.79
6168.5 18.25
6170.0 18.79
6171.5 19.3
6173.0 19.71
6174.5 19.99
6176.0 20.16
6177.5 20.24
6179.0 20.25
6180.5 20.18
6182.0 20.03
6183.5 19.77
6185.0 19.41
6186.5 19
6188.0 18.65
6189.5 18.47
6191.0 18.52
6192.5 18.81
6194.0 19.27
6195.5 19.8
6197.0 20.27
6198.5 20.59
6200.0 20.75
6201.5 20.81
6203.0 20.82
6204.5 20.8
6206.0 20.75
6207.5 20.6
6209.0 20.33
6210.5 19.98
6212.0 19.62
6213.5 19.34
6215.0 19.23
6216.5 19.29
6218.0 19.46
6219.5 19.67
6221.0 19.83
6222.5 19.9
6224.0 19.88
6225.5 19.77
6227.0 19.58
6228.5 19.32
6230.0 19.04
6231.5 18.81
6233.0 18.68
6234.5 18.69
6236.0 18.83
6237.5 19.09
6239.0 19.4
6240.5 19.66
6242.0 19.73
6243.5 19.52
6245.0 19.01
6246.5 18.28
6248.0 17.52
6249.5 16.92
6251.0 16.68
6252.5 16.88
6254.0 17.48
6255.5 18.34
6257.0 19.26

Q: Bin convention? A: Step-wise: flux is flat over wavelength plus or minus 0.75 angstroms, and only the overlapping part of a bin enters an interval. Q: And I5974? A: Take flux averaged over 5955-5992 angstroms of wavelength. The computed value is 19.5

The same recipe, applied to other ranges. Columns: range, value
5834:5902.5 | 19.4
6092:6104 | 19.9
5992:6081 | 20.2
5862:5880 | 20.5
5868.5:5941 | 18.8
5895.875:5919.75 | 18.1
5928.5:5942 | 18.4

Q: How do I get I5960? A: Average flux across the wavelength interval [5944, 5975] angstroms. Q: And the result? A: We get 20.1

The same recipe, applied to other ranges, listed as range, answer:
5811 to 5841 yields 20.2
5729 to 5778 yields 20.7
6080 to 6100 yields 19.6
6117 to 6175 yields 19.2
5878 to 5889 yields 19.9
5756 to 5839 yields 20.4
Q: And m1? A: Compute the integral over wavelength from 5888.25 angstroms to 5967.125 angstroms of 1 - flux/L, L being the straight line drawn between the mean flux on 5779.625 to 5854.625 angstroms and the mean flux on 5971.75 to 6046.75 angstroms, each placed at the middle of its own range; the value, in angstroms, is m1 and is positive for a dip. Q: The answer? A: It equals 4.0 angstroms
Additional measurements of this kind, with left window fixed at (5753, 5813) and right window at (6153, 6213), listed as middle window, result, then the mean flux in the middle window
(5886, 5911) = 3.2 angstroms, 17.5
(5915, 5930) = 0.5 angstroms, 19.3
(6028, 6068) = -1.4 angstroms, 20.4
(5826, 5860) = 0.4 angstroms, 20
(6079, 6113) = 0.7 angstroms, 19.2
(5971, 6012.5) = 0.2 angstroms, 19.7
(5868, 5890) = 0.1 angstroms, 20.1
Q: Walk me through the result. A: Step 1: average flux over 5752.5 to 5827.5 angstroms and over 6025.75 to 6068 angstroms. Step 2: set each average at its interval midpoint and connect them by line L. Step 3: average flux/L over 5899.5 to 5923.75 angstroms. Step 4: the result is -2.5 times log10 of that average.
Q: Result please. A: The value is 0.099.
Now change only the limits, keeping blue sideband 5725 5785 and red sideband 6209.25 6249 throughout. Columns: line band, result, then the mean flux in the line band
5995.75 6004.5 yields -0.11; 21.9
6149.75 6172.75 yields 0.07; 18.2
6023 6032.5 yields -0.05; 20.7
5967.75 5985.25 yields 0.04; 19.2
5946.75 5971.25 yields -0.01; 20.1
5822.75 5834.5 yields -0.02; 20.6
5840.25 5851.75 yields 0.05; 19.4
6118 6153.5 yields -0.01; 19.8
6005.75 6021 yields 0.07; 18.5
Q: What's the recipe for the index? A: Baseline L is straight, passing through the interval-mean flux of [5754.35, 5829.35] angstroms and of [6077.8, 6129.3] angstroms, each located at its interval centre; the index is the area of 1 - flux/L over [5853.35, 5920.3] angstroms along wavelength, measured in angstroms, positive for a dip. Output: 2.99 angstroms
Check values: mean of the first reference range 20.4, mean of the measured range 19.2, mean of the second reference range 19.3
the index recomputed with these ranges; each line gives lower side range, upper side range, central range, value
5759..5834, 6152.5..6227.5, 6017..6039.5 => -0.1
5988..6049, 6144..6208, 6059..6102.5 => -1.1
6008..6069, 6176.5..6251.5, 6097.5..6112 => 0.7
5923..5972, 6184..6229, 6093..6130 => 0.8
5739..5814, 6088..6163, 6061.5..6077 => -1.1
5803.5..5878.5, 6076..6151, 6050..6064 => -1.0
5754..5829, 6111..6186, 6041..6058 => -0.7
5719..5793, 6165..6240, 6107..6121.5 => 1.1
